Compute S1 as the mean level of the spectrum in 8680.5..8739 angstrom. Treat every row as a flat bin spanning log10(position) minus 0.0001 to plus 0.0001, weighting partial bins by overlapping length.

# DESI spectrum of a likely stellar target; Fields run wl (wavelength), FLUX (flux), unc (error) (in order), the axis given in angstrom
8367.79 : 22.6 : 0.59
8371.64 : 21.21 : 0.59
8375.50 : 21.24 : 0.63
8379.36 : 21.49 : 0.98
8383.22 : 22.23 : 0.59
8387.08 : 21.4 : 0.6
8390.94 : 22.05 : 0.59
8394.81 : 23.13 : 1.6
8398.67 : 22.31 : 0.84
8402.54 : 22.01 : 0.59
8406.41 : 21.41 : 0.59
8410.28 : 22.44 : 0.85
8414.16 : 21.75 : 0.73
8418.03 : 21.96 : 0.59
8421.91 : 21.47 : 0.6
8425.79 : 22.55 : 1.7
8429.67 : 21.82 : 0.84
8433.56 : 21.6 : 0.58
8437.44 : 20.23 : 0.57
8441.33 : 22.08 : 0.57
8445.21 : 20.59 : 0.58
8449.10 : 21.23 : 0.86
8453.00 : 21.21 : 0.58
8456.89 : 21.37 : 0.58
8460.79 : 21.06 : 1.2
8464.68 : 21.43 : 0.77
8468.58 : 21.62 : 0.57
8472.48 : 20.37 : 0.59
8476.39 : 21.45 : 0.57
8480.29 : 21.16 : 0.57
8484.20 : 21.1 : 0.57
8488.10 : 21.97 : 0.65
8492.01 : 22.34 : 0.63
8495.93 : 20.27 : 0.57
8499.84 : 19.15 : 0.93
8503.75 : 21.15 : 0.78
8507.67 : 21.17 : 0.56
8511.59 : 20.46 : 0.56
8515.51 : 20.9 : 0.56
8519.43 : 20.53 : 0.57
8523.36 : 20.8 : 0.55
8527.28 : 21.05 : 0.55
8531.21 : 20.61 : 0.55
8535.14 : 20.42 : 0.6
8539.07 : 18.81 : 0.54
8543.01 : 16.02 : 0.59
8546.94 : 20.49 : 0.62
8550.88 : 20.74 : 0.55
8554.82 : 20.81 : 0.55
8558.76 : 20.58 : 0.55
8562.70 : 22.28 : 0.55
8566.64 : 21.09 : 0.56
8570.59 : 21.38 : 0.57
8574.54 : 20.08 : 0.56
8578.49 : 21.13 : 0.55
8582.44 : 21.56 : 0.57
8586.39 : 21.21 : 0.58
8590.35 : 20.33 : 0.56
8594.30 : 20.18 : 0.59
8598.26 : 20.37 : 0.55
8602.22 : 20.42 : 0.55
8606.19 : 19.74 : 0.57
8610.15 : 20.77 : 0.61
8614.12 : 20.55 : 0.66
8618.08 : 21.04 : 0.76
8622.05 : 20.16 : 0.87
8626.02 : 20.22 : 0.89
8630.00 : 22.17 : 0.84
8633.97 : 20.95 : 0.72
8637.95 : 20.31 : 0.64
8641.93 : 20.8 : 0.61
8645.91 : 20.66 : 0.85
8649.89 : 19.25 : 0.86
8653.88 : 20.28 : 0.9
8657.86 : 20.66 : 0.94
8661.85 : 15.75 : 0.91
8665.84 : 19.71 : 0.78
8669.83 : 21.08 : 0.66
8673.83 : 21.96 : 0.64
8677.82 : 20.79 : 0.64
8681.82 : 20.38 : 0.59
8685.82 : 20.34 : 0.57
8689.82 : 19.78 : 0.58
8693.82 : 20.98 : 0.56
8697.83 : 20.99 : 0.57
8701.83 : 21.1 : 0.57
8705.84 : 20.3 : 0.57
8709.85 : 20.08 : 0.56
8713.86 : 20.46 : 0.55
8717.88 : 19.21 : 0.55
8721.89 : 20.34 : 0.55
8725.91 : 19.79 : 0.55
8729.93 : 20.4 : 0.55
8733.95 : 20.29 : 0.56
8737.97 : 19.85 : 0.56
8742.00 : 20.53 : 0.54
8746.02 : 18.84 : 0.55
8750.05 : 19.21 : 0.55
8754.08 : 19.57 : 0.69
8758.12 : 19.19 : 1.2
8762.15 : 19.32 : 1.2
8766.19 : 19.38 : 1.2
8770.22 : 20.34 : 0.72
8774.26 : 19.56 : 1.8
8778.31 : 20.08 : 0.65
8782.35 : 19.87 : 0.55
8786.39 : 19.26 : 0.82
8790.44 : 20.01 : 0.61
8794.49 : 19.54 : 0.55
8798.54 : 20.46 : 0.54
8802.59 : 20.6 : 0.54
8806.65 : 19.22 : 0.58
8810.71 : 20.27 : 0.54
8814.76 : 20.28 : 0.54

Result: 20.3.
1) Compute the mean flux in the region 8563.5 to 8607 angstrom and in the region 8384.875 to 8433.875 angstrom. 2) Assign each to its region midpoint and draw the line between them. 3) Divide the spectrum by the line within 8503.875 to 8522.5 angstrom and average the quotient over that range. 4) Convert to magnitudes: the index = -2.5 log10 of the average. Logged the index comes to 0.02 mag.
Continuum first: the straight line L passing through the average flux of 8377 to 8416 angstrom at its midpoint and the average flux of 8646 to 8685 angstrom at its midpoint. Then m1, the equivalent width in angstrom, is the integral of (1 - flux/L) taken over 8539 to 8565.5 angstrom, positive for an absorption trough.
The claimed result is 1.0 angstrom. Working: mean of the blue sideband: 22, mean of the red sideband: 20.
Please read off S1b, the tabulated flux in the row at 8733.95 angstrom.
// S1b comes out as 20.29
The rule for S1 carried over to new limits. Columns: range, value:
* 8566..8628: 20.6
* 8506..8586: 20.6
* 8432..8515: 21.1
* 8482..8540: 20.8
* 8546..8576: 21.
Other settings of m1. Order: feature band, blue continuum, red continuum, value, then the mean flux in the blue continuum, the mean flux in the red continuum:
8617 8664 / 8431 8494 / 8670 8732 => 1.2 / 21.3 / 20.5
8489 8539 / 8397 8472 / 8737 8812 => 1.0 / 21.6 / 19.7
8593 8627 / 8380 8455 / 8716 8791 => 0.3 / 21.8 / 19.7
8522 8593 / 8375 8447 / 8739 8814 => 1.5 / 21.8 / 19.7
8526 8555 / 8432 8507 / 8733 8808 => 1.4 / 21.1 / 19.7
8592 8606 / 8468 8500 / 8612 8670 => 0.1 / 21.1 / 20.2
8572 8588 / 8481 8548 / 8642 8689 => -0.6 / 20.4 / 20.1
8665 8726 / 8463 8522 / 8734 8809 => -1.3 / 21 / 19.7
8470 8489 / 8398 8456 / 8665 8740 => 0.2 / 21.6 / 20.4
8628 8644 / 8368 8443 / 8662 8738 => -0.3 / 21.8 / 20.3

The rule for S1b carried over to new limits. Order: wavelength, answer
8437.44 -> 20.23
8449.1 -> 21.23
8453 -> 21.21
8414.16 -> 21.75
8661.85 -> 15.75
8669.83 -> 21.08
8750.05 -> 19.21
